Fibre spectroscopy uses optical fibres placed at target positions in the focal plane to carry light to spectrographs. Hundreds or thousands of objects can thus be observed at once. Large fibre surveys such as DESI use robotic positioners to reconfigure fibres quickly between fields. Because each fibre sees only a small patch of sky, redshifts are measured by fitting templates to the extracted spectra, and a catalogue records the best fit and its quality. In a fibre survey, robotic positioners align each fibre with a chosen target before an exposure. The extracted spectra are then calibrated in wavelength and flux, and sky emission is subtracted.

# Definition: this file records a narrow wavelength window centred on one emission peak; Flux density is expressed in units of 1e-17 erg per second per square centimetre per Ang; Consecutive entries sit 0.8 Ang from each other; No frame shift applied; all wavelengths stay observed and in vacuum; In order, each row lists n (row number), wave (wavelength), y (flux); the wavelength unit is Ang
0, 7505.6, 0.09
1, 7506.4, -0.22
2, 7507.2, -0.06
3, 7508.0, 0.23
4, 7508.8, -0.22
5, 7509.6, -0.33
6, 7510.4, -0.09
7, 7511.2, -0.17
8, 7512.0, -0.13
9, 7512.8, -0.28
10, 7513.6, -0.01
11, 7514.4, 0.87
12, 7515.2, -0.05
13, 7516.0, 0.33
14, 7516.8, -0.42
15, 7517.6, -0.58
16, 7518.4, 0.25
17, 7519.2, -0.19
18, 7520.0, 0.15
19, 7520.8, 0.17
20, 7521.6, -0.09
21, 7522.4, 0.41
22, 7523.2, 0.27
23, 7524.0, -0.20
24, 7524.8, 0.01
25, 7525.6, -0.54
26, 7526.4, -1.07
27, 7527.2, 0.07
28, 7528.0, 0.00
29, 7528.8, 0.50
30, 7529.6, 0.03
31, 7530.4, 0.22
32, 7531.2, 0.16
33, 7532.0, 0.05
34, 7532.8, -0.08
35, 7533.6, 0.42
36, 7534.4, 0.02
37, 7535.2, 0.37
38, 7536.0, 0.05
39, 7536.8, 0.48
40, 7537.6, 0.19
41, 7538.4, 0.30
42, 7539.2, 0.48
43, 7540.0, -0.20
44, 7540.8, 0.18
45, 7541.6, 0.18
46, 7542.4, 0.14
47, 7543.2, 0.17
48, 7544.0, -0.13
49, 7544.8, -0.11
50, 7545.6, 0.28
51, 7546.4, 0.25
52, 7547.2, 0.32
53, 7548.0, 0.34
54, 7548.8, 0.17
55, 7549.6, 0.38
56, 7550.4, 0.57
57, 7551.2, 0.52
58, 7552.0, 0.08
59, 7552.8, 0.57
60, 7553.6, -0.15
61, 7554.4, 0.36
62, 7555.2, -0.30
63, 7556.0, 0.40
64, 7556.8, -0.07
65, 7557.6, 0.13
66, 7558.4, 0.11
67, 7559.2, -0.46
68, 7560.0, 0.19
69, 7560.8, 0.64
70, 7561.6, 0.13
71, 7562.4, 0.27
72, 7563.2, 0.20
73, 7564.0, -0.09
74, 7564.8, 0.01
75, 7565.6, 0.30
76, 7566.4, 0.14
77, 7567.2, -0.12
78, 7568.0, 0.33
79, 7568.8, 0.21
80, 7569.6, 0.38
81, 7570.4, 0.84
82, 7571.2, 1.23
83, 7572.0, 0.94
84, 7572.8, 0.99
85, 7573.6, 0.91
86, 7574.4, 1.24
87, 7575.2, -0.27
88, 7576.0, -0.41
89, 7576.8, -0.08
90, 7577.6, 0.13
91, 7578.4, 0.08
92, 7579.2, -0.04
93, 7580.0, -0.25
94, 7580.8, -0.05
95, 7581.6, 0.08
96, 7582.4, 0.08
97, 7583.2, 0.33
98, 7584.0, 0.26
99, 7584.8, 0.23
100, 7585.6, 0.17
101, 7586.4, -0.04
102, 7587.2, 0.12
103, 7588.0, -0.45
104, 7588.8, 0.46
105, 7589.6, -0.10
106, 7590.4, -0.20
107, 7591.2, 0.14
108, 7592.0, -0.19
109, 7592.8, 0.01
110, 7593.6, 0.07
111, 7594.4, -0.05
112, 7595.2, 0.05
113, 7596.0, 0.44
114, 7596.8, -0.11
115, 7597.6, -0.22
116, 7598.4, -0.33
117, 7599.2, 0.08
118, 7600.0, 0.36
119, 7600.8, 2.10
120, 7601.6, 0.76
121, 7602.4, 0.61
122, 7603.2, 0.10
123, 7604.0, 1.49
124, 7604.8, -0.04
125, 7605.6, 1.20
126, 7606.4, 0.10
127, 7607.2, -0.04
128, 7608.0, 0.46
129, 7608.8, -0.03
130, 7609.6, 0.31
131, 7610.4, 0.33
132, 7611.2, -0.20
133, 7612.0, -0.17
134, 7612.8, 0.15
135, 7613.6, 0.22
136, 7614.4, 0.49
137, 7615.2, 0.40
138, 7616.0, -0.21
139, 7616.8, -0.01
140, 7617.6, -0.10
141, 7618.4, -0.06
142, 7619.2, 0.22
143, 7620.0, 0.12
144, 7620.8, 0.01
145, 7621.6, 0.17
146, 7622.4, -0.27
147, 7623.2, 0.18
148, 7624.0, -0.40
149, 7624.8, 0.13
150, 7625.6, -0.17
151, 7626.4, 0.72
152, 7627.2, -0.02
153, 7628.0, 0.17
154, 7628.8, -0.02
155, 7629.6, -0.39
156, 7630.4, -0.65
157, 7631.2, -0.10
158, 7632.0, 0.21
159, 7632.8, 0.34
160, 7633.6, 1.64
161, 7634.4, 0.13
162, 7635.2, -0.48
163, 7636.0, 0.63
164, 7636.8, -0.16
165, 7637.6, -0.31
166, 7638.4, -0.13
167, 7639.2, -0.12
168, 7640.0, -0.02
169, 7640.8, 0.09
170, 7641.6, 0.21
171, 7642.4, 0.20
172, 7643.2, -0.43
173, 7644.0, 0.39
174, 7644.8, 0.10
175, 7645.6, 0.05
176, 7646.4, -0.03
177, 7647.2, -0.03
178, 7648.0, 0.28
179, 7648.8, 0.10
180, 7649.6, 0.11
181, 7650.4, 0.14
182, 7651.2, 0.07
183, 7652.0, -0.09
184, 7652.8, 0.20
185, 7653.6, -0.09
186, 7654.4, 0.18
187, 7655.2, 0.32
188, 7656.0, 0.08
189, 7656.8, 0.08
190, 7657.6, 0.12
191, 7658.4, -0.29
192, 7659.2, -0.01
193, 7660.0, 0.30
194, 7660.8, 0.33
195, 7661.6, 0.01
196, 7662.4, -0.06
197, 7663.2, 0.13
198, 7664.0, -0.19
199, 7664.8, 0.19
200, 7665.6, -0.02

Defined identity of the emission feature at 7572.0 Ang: H-gamma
